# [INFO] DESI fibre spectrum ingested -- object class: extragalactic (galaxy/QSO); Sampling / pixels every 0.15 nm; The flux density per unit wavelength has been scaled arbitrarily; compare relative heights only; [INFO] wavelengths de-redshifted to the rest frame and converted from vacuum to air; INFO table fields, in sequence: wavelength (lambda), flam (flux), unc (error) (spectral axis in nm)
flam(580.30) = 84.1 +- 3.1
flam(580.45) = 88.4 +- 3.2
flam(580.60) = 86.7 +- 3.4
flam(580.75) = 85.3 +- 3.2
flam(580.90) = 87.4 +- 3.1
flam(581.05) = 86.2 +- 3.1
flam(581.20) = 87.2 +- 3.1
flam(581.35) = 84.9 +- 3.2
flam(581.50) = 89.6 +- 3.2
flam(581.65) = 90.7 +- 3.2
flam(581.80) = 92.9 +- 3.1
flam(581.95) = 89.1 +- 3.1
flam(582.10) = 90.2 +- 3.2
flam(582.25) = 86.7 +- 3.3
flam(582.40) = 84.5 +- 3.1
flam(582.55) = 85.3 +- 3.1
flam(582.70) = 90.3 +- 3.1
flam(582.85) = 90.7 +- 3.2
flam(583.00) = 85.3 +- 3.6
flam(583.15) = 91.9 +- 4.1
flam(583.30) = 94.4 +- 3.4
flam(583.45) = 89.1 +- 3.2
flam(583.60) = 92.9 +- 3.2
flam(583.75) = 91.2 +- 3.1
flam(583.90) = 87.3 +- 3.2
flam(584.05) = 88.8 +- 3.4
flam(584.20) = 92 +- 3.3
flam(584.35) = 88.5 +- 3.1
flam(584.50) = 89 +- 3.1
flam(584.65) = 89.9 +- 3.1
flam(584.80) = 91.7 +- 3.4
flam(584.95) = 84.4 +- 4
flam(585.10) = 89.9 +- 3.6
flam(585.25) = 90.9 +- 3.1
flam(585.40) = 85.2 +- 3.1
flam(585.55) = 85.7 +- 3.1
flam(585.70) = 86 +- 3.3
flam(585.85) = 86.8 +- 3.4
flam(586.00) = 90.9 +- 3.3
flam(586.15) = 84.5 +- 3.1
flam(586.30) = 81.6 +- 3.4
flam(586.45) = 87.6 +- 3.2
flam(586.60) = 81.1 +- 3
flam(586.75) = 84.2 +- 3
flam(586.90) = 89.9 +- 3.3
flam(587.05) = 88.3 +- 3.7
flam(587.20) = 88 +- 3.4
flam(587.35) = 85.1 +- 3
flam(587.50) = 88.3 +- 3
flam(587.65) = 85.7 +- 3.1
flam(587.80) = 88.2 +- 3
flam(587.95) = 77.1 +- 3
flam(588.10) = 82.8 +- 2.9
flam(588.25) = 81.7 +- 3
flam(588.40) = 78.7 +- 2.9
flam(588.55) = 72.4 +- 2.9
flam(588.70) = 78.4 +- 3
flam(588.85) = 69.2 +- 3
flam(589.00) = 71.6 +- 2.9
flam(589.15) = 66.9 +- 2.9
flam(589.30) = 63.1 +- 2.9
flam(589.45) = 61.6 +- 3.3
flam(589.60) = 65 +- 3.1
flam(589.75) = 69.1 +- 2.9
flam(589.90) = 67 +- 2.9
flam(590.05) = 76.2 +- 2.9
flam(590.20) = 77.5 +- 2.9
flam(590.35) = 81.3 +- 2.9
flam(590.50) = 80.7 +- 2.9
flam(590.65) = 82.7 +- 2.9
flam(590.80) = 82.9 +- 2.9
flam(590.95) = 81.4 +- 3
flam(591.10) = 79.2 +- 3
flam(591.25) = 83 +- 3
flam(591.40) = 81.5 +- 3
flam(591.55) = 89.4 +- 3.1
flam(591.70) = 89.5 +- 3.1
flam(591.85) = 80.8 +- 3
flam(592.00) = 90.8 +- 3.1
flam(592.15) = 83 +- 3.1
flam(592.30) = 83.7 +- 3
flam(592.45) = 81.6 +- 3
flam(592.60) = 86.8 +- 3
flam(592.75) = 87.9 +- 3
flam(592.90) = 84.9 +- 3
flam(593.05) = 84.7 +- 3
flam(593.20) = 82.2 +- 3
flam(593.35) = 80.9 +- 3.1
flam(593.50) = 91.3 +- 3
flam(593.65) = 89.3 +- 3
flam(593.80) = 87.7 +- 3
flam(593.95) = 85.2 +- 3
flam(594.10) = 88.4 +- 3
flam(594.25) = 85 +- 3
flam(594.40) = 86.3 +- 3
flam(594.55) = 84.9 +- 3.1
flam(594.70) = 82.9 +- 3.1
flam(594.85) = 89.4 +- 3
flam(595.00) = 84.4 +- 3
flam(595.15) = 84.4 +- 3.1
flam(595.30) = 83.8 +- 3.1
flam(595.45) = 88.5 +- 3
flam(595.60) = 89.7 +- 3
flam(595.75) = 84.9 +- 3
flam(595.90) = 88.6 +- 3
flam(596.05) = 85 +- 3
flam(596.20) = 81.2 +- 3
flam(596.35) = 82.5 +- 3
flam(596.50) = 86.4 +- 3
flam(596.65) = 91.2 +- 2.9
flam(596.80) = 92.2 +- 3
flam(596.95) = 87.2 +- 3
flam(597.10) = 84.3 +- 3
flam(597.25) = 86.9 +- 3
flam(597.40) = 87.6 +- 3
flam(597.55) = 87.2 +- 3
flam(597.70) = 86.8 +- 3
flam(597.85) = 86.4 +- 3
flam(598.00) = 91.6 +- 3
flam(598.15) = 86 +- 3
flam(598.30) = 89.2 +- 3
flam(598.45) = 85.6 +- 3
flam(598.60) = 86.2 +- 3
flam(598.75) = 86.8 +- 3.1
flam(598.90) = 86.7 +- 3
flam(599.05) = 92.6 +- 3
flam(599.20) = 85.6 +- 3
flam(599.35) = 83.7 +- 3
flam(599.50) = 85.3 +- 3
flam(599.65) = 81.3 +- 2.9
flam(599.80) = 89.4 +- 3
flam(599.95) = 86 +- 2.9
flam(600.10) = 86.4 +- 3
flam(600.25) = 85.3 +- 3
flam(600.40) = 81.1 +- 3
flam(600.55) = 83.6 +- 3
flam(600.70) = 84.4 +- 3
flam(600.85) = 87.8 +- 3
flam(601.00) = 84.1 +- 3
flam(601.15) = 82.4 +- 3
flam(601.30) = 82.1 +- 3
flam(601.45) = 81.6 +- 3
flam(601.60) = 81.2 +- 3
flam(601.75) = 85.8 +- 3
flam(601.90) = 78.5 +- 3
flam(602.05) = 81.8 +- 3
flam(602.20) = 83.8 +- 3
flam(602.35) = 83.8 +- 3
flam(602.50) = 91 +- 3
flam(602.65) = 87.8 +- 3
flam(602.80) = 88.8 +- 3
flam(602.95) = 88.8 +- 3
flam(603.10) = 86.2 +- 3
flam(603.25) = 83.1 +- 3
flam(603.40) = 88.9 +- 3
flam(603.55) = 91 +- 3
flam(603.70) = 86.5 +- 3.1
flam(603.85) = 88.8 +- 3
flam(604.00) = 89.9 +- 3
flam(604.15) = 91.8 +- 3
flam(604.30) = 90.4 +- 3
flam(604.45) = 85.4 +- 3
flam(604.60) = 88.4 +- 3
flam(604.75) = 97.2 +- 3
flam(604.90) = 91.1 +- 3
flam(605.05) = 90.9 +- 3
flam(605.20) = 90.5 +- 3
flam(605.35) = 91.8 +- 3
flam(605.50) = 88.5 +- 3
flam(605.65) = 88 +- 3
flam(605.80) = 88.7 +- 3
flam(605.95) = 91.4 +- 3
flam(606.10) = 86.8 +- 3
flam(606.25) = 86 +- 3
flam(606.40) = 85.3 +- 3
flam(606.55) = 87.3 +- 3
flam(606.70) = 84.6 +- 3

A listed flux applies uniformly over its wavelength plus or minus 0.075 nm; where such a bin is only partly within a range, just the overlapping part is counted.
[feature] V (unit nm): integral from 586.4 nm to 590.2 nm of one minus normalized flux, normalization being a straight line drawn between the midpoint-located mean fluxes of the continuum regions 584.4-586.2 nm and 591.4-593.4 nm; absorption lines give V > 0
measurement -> 0.39 nm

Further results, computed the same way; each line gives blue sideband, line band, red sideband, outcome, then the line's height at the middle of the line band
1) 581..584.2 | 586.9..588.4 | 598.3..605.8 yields 0.060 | 88.5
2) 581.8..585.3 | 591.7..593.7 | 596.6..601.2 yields 0.053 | 87.6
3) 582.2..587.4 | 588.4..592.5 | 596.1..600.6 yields 0.467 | 87.3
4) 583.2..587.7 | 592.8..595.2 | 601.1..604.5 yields 0.035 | 87.1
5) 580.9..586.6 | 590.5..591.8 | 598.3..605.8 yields 0.063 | 87.7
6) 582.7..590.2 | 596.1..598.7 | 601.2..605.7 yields -0.031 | 85.9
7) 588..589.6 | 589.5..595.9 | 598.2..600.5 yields -0.484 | 77.4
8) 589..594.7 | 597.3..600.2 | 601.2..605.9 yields -0.069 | 84.9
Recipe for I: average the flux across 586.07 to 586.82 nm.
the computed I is 83.8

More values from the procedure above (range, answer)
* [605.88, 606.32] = 88.1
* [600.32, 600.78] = 83.1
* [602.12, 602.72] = 86.6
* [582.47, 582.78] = 87.8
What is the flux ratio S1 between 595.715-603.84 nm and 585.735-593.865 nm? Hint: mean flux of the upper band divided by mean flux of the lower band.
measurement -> 1.06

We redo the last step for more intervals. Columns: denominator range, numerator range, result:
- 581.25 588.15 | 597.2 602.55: 0.97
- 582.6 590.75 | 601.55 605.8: 1.06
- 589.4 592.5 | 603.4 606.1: 1.13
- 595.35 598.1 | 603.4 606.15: 1.03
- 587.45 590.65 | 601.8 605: 1.16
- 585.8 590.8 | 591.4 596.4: 1.08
